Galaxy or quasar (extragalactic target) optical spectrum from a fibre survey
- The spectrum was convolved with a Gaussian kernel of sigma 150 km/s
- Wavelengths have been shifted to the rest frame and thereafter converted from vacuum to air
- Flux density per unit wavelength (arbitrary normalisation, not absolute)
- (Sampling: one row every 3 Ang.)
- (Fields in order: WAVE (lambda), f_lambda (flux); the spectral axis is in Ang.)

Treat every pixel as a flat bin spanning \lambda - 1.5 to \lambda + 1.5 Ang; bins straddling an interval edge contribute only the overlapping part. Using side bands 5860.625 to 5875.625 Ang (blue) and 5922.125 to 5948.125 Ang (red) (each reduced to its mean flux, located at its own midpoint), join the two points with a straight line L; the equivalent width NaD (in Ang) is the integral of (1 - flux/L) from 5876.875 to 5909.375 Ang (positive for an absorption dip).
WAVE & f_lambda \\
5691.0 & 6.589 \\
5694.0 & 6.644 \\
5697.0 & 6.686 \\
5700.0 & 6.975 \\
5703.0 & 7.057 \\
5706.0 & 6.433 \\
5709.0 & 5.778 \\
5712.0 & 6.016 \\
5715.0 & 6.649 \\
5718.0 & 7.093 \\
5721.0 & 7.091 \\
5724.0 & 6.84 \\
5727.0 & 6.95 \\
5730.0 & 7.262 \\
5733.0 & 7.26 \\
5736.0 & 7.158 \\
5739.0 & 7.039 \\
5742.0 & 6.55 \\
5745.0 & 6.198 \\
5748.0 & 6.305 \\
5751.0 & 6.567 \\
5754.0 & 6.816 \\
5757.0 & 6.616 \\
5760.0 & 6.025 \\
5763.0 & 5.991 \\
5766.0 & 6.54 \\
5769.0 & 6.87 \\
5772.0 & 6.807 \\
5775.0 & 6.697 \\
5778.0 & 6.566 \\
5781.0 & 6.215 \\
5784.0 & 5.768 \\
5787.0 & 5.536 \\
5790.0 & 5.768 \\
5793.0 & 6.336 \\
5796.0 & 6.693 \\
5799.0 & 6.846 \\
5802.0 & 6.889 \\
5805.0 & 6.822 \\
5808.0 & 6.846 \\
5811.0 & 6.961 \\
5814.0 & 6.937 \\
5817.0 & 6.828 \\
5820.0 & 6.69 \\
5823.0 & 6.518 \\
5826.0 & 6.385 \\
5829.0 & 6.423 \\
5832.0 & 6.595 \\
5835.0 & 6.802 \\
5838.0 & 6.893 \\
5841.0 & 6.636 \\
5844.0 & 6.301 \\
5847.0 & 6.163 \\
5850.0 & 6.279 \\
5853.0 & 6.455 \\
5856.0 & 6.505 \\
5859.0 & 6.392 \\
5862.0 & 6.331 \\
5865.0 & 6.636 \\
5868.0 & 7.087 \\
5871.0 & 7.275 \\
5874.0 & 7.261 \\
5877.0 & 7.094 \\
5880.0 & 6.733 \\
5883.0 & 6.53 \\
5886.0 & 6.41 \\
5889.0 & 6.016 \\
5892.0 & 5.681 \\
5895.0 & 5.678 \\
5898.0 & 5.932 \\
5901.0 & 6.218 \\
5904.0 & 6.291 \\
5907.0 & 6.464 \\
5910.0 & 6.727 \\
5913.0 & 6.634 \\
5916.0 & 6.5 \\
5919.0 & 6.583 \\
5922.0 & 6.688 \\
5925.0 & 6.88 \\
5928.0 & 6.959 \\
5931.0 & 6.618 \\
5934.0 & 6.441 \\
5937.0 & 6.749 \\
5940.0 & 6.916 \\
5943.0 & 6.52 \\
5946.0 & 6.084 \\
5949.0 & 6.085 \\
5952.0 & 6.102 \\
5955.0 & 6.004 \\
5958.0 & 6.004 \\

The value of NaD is 2.7 Ang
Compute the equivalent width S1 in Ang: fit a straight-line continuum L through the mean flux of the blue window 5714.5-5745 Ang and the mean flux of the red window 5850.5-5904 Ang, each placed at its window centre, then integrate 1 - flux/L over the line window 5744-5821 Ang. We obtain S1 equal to 3.2 Ang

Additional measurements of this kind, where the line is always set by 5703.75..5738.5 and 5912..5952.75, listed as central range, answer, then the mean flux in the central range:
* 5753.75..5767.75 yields 0.8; 6.37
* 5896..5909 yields 0.7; 6.22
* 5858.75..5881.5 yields -0.9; 6.88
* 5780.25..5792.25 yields 1.6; 5.83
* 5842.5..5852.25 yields 0.6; 6.26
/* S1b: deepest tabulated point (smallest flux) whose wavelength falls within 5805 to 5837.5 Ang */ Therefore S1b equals 6.385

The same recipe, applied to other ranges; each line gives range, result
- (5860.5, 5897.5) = 5.678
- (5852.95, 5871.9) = 6.331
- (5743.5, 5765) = 5.991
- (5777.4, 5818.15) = 5.536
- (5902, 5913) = 6.291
